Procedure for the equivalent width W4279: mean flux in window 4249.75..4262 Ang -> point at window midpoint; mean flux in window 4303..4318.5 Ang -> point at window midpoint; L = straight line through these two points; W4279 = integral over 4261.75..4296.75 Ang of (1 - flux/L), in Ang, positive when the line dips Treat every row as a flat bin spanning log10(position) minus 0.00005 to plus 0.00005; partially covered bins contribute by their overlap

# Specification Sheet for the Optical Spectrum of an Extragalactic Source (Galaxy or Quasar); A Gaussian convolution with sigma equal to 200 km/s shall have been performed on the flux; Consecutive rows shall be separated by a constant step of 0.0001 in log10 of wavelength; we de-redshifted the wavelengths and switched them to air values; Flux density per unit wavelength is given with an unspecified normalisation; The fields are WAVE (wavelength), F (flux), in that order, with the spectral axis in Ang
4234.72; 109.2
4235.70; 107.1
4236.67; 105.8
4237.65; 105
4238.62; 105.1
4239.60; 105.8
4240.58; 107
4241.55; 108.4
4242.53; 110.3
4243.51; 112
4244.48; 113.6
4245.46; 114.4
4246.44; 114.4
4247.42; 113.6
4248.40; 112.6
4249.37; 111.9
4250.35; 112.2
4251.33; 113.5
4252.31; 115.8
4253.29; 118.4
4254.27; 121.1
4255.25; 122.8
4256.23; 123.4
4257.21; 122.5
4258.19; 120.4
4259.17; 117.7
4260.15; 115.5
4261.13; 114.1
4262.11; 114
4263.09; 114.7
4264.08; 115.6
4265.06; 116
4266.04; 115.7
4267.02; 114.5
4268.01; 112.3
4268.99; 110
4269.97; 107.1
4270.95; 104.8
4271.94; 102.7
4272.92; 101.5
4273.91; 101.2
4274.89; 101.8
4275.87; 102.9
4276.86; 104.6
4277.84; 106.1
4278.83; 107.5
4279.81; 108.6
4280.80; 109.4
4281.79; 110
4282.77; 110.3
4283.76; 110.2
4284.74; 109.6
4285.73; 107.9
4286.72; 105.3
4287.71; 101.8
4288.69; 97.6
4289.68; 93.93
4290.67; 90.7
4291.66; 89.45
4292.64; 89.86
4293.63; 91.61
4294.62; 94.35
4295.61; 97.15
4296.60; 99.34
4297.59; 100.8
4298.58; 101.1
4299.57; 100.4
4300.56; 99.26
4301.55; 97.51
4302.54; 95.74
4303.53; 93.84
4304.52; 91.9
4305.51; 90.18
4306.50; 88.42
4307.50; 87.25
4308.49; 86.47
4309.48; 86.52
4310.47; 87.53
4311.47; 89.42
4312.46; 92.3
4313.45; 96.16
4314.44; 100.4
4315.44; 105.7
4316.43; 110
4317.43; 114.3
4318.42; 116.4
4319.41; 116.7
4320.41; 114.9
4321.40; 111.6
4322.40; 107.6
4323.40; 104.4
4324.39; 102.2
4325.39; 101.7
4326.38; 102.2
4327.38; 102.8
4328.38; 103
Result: 1.2 Ang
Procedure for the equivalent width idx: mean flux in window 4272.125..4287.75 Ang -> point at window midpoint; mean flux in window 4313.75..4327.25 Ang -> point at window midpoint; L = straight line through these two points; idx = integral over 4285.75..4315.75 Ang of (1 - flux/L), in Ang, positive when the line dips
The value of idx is 3.4 Ang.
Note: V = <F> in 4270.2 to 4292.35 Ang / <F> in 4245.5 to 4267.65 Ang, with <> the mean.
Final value 0.89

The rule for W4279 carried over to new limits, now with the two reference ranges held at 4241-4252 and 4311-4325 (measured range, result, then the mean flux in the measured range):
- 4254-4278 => -0.3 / 112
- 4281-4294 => 0.9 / 101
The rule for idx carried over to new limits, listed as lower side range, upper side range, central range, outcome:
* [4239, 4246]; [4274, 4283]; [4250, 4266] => -1.30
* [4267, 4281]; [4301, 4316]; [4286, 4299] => 0.30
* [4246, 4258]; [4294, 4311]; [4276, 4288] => -0.50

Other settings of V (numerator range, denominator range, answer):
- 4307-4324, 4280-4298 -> 1.01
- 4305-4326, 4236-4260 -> 0.88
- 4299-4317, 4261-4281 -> 0.87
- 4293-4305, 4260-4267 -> 0.84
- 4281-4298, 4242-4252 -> 0.89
